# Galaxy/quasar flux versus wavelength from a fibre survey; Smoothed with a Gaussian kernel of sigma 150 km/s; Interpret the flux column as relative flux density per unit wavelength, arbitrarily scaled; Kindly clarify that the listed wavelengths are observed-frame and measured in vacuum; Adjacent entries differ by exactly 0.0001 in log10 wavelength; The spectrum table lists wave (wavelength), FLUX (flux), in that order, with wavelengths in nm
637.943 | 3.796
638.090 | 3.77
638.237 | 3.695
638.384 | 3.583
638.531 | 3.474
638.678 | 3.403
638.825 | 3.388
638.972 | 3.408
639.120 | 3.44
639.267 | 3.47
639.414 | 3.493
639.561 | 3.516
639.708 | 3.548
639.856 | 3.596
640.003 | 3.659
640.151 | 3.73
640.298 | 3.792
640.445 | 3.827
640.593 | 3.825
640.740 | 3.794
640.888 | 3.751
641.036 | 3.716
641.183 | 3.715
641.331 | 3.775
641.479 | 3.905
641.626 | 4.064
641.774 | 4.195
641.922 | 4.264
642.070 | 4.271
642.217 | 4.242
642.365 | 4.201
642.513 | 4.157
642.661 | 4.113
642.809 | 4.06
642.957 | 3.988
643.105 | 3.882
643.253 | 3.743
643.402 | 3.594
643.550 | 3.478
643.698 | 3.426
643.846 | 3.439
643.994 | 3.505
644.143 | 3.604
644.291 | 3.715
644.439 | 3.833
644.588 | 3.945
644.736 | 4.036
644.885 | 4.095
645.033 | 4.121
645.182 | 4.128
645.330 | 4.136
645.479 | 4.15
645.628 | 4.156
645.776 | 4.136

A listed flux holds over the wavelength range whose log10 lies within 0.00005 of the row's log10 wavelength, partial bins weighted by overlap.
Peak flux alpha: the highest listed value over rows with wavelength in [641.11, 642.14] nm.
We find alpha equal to 4.271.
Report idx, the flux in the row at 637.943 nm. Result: 3.796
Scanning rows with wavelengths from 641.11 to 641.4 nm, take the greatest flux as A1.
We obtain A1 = 3.775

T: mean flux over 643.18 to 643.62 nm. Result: 3.6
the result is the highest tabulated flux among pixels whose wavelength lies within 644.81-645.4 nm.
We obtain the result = 4.136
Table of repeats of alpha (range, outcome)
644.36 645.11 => 4.121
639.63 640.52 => 3.827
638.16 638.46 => 3.695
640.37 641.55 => 3.905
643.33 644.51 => 3.833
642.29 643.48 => 4.201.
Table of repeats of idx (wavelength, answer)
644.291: 3.715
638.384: 3.583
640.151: 3.73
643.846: 3.439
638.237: 3.695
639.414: 3.493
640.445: 3.827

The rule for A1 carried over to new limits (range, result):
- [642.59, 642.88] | 4.113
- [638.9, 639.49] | 3.493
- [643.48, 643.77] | 3.478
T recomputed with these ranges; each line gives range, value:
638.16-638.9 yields 3.51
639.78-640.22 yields 3.65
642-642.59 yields 4.22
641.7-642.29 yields 4.25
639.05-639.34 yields 3.46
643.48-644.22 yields 3.49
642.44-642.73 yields 4.13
